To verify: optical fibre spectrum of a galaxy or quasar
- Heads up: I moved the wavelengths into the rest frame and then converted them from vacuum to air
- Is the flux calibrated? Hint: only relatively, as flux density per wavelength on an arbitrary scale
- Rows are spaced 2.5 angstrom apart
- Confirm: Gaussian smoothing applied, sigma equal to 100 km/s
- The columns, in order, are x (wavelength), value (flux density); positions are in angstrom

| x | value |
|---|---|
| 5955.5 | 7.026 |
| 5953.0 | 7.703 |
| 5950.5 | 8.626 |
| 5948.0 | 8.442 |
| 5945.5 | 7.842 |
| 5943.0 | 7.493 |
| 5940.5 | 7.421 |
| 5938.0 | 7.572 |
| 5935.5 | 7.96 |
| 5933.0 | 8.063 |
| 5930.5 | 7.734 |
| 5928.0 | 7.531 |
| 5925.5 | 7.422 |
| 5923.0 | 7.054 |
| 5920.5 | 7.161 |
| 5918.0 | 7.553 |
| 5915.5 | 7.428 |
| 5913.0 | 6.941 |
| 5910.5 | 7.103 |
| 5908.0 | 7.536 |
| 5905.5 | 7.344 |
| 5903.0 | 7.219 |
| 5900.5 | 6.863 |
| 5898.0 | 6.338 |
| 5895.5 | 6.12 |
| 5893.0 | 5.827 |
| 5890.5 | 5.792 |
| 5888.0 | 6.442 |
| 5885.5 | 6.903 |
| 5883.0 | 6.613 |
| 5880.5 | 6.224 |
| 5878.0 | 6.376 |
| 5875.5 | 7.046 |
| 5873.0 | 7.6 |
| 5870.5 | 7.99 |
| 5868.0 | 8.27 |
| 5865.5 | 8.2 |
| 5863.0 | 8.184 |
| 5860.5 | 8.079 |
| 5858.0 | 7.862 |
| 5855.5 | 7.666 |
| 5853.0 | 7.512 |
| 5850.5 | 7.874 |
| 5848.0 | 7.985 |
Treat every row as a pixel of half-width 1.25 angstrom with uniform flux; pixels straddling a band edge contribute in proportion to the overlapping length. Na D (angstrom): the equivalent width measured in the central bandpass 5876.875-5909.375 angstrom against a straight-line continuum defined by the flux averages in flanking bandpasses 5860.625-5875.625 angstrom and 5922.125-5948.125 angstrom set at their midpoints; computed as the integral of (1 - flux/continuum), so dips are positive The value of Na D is 5.2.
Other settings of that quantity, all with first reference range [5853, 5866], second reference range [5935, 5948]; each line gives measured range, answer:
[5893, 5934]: 3.29 angstrom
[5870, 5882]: 1.39 angstrom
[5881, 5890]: 1.51 angstrom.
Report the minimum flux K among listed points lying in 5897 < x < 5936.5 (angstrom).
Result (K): 6.338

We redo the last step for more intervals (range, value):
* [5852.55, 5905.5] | 5.792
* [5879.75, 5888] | 6.224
